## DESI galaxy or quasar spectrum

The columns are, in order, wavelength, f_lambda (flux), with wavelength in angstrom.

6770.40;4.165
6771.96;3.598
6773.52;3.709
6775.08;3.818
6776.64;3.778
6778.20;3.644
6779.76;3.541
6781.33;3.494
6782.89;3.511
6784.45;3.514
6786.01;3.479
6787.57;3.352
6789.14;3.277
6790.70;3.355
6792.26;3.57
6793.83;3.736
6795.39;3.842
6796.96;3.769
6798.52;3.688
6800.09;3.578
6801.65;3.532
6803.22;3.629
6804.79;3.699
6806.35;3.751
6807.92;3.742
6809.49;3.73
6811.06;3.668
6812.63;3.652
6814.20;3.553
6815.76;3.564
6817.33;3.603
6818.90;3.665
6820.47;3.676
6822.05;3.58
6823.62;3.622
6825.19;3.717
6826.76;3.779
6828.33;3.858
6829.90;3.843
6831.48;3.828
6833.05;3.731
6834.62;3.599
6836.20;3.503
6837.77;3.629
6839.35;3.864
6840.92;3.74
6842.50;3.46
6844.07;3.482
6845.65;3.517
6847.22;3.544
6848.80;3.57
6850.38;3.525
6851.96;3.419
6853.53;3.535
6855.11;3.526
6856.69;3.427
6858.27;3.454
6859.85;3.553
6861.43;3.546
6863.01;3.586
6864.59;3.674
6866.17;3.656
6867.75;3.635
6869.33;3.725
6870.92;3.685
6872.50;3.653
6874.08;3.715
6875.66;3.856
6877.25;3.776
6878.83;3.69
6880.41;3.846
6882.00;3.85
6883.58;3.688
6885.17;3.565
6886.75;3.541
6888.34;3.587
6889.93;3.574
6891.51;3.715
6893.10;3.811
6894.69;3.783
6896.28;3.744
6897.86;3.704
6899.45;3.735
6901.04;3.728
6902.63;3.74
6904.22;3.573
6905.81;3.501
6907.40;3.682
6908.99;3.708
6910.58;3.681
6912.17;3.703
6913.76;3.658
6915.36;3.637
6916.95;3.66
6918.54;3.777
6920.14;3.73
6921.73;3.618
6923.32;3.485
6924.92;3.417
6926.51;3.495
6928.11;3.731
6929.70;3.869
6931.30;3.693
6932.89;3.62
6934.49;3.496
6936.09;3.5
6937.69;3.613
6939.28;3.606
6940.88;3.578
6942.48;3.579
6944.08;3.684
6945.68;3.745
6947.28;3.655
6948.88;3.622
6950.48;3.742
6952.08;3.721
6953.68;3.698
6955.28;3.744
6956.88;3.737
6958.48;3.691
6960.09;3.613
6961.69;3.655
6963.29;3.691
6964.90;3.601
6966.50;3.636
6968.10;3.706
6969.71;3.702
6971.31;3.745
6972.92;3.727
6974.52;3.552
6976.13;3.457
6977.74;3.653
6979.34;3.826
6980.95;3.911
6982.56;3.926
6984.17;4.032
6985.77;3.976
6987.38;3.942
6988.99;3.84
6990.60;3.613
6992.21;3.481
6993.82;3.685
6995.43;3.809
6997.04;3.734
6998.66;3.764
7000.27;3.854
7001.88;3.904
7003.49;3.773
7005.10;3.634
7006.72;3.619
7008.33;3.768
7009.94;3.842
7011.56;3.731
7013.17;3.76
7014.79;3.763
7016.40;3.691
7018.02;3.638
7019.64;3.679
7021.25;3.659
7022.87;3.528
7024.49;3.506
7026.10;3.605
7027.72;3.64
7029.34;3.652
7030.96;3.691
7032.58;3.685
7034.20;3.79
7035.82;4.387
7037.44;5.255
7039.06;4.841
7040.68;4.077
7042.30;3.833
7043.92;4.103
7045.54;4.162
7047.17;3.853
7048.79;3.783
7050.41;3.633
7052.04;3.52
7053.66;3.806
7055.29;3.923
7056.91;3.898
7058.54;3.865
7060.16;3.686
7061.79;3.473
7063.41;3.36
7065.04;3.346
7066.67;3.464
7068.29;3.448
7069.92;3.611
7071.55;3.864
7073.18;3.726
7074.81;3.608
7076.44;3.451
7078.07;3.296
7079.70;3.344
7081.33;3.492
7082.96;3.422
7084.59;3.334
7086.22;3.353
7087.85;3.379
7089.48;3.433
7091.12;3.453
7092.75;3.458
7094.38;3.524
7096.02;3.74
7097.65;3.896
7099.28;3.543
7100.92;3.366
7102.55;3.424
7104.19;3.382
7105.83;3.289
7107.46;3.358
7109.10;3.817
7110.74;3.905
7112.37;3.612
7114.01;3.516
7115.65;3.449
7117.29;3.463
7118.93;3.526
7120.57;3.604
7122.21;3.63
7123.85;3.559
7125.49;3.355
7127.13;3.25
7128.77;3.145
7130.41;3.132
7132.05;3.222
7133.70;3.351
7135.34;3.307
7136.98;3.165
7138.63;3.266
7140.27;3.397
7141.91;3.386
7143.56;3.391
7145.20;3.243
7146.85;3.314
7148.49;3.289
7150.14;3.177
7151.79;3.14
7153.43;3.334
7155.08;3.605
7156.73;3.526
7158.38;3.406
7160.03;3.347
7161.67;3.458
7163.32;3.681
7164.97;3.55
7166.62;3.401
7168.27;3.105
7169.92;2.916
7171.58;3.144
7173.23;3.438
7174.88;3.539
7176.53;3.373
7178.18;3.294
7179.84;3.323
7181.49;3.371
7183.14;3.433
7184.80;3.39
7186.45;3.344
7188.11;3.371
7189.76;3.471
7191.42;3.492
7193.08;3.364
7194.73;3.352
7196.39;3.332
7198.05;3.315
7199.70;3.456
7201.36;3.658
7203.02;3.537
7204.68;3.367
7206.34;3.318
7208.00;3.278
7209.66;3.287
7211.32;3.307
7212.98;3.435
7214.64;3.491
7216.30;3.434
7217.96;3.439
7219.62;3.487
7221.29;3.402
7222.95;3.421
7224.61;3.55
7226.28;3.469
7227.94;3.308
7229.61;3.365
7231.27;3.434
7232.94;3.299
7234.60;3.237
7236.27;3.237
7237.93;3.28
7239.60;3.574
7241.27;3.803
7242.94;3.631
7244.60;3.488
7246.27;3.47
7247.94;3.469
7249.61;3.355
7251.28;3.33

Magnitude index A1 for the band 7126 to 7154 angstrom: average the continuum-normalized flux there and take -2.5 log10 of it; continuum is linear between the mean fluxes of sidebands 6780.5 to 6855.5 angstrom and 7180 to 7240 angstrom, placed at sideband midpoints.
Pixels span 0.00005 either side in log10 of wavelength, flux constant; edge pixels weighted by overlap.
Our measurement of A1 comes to 0.05 mag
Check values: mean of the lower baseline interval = 3.61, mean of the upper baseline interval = 3.4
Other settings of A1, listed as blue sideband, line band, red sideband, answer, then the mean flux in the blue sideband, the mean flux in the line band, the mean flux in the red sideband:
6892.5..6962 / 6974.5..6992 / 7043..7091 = -0.04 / 3.66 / 3.79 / 3.61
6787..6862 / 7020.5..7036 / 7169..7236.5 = -0.06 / 3.61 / 3.69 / 3.38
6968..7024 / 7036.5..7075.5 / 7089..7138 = -0.07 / 3.74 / 3.84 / 3.46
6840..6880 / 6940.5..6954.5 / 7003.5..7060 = 0.02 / 3.6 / 3.67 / 3.84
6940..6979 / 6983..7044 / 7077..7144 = -0.07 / 3.67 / 3.83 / 3.44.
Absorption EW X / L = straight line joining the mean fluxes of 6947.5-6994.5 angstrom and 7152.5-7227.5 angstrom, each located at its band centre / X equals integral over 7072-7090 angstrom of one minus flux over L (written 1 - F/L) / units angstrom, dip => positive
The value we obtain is 0.56 angstrom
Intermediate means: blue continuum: 3.72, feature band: 3.45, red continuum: 3.4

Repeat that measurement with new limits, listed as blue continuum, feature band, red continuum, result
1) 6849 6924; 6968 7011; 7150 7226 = -2.4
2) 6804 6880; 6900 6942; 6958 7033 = 0.5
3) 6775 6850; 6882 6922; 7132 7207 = -1.3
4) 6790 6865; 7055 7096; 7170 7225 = -0.7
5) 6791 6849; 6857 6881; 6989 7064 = 0.2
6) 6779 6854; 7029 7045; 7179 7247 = -2.9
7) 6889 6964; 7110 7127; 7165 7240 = -0.4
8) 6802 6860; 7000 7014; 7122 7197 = -1.1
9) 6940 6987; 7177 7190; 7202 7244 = 0.3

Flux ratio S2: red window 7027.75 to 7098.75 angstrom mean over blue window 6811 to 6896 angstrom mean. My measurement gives 1.02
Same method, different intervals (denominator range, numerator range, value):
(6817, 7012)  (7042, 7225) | 0.94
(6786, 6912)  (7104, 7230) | 0.93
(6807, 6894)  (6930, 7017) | 1.02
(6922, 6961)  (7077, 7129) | 0.96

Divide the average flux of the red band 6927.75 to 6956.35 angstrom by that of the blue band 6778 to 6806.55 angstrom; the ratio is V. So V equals 1.0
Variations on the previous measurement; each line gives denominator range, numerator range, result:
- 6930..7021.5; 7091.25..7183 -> 0.92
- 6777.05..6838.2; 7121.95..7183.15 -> 0.92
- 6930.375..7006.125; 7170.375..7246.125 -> 0.92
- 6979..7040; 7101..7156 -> 0.89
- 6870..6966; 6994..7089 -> 1.02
